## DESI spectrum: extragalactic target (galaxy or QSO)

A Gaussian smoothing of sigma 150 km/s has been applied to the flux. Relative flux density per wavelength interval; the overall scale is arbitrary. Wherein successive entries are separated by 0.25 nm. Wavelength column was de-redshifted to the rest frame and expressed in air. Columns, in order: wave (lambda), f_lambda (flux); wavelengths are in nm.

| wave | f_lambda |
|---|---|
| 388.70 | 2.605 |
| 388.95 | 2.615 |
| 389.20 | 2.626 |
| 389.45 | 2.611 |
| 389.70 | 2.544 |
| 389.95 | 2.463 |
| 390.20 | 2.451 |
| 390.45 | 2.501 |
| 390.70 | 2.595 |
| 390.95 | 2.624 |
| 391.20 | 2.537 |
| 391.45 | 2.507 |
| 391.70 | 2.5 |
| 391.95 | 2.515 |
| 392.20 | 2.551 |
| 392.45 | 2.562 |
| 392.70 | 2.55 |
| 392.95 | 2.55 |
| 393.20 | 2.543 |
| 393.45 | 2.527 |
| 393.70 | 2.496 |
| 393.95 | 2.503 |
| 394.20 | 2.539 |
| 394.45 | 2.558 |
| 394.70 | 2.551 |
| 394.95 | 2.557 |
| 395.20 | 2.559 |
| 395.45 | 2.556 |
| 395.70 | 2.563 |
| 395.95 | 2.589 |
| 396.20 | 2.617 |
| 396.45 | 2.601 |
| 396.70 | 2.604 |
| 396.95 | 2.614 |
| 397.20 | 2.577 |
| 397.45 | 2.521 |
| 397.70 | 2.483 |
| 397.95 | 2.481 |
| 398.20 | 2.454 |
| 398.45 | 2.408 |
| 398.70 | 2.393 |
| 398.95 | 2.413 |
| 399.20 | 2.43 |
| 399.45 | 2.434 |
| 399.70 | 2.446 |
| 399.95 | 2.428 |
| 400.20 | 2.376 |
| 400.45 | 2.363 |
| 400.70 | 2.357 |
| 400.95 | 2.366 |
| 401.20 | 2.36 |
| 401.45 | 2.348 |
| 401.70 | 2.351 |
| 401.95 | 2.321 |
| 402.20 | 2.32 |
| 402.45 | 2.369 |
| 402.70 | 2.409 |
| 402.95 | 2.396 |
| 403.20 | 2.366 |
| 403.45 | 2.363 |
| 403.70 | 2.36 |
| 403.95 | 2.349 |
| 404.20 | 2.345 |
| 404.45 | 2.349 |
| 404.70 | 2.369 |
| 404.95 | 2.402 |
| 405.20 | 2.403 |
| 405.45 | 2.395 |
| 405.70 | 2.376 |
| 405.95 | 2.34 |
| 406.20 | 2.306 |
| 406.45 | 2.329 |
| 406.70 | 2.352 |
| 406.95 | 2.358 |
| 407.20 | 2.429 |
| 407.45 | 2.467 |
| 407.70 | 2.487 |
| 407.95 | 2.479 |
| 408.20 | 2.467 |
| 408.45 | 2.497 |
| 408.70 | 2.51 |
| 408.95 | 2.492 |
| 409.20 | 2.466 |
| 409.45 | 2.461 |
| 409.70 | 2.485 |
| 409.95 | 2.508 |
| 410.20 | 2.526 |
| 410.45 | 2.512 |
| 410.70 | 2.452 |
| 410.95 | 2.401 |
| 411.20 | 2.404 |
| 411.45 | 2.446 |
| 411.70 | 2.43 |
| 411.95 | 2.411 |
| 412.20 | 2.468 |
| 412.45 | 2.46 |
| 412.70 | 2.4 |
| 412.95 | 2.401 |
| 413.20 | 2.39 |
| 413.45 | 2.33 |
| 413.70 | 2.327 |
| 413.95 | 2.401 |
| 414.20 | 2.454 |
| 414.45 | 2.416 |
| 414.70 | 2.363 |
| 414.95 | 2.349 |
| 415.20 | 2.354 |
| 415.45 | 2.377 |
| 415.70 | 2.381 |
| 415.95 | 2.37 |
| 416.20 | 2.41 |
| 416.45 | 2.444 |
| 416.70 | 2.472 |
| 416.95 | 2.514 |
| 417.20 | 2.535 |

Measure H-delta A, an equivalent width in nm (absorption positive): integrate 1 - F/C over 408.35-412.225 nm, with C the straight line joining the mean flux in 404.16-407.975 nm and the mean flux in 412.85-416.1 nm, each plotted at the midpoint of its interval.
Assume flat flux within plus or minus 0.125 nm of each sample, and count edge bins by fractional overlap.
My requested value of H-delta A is -0.14 nm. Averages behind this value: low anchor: 2.39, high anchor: 2.38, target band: 2.47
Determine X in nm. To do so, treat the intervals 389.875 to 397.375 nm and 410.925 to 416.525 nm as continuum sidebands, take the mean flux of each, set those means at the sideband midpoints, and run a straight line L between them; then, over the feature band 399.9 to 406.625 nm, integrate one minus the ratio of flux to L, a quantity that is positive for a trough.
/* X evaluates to 0.31 nm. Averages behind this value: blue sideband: 2.55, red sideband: 2.4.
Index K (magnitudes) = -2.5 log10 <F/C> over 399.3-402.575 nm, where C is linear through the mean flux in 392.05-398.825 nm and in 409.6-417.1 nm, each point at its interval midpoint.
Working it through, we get 0.058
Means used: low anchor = 2.54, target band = 2.37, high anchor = 2.42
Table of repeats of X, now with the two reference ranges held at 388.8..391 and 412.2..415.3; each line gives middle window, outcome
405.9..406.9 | 0.04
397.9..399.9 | 0.05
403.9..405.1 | 0.04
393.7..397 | -0.06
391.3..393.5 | 0.00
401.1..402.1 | 0.05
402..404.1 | 0.09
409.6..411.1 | -0.04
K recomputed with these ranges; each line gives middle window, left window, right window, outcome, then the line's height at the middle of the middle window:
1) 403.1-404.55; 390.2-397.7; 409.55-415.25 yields 0.06 mag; 2.48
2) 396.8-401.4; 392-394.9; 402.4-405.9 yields 0.01 mag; 2.45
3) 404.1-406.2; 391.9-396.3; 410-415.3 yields 0.05 mag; 2.47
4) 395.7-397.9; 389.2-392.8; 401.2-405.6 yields -0.05 mag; 2.46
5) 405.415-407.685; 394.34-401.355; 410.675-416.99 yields 0.03 mag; 2.44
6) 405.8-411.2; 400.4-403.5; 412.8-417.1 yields -0.03 mag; 2.38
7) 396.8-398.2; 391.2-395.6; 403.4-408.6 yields -0.02 mag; 2.49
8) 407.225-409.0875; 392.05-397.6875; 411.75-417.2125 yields -0.01 mag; 2.46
